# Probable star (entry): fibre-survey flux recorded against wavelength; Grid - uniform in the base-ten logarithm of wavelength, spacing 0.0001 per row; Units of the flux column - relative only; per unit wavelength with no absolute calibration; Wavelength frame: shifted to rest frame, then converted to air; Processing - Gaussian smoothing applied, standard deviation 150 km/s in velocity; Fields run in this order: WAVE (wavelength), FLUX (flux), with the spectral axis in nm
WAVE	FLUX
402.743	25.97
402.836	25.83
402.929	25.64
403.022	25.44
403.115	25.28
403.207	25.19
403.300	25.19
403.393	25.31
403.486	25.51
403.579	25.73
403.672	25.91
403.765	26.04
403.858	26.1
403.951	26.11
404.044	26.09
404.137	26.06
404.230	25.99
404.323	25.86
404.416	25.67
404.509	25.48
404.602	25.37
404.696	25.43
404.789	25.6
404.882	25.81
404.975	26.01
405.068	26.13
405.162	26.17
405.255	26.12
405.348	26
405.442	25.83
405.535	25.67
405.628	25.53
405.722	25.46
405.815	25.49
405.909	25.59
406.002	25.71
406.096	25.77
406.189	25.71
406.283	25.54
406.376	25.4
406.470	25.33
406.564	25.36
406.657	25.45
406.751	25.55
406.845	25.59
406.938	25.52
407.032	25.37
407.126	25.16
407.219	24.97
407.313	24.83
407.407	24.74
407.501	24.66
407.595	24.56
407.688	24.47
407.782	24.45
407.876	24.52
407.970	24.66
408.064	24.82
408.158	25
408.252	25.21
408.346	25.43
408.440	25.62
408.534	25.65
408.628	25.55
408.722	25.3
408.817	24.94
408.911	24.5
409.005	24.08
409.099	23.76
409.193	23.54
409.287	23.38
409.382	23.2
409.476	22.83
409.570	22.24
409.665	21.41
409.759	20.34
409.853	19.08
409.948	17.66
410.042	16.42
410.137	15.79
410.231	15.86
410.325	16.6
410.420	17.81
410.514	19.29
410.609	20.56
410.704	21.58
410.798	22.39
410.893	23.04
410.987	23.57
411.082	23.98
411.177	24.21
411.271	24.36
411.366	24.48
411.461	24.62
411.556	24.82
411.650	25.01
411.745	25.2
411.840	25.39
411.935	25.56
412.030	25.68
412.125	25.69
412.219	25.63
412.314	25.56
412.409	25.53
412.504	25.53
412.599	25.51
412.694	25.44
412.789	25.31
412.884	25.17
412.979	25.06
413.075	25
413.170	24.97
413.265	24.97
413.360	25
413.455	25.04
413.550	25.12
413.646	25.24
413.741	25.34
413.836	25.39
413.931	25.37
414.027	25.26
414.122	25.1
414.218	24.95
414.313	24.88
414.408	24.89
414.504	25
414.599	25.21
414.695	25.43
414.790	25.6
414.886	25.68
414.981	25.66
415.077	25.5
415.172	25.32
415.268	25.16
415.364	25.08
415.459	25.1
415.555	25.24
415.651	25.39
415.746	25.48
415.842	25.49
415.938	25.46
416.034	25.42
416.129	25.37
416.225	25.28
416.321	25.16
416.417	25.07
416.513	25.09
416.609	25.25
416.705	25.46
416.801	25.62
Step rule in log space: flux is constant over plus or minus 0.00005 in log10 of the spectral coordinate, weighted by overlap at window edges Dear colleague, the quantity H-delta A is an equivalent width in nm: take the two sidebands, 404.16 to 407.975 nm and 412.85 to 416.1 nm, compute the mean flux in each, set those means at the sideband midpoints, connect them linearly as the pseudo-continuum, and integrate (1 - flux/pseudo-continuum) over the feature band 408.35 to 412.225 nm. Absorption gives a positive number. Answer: 0.40 nm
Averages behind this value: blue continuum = 25.4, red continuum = 25.2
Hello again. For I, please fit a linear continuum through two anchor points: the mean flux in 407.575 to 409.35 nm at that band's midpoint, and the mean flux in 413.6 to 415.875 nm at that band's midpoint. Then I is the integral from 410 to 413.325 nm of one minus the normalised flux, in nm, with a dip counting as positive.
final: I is 0.22 nm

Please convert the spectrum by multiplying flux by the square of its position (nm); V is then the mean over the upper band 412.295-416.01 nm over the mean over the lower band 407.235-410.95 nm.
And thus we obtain 1.15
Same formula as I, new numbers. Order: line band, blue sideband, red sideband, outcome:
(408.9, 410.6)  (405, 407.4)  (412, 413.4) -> 0.34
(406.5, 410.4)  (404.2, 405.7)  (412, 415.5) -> 0.34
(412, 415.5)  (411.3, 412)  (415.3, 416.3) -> -0.02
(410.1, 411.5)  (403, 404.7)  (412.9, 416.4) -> 0.23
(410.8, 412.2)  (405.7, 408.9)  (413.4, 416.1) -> 0.03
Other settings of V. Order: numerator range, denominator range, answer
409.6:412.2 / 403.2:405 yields 0.88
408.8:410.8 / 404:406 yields 0.82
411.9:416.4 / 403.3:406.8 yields 1.03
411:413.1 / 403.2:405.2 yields 1.01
